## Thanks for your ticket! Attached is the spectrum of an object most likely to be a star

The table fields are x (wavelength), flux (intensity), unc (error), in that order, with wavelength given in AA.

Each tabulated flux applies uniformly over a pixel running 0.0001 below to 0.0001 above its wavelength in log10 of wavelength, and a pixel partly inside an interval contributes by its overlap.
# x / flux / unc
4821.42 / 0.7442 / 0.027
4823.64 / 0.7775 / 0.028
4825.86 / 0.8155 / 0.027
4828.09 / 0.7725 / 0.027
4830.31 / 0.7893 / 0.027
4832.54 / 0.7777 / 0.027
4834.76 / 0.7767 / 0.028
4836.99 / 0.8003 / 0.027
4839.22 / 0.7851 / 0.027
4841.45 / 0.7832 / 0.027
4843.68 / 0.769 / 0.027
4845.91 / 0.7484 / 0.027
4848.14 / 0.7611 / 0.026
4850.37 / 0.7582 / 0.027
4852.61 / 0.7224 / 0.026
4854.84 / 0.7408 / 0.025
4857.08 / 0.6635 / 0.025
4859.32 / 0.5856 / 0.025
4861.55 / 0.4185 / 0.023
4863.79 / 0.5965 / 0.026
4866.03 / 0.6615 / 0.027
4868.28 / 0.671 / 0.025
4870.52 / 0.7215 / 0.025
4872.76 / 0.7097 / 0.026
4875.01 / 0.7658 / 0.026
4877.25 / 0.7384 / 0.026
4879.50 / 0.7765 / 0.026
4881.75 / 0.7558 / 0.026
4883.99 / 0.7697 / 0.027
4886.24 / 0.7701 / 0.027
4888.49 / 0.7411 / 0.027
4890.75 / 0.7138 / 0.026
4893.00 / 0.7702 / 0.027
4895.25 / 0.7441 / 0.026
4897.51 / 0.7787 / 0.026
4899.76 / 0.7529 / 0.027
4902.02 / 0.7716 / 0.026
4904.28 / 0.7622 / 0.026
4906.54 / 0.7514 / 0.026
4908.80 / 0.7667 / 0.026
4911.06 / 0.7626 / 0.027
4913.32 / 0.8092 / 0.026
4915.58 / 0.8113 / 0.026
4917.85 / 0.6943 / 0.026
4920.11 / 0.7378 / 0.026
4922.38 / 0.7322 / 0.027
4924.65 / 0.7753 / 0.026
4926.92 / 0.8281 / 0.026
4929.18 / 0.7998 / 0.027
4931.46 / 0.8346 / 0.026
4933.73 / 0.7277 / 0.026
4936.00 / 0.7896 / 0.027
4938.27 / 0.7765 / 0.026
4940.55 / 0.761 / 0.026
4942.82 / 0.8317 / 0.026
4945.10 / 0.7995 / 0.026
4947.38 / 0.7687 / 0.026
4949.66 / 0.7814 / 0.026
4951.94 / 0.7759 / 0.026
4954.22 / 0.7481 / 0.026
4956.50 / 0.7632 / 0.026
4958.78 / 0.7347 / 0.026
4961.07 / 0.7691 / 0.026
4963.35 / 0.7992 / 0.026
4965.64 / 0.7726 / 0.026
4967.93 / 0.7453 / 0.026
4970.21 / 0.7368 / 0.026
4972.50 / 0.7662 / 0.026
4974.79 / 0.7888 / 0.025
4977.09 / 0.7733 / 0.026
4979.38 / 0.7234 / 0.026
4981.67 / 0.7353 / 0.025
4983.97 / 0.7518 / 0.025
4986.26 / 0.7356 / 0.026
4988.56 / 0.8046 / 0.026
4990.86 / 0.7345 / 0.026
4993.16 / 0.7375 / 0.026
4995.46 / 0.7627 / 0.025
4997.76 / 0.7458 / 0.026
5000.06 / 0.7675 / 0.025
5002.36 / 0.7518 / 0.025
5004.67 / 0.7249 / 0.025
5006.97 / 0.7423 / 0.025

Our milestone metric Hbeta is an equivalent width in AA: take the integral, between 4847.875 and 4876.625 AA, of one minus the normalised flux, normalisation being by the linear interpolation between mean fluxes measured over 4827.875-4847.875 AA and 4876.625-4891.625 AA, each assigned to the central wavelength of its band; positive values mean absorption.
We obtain 3.4 AA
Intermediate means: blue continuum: 0.778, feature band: 0.674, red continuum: 0.753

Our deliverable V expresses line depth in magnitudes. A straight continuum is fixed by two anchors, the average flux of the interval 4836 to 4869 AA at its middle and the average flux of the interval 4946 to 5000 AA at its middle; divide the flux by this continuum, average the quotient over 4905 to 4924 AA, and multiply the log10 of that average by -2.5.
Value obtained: -0.04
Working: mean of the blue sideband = 0.697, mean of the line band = 0.759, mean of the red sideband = 0.759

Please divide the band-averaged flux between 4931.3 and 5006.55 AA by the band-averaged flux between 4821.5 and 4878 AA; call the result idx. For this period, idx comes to 1.05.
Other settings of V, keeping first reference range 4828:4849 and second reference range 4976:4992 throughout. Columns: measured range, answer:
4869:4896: 0.031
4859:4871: 0.265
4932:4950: -0.032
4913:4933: -0.023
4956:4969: -0.013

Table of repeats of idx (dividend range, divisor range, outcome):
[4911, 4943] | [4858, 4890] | 1.12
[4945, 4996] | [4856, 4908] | 1.07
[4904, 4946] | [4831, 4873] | 1.10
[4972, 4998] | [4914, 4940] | 0.98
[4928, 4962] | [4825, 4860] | 1.03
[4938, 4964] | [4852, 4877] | 1.17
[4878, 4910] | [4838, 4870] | 1.10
